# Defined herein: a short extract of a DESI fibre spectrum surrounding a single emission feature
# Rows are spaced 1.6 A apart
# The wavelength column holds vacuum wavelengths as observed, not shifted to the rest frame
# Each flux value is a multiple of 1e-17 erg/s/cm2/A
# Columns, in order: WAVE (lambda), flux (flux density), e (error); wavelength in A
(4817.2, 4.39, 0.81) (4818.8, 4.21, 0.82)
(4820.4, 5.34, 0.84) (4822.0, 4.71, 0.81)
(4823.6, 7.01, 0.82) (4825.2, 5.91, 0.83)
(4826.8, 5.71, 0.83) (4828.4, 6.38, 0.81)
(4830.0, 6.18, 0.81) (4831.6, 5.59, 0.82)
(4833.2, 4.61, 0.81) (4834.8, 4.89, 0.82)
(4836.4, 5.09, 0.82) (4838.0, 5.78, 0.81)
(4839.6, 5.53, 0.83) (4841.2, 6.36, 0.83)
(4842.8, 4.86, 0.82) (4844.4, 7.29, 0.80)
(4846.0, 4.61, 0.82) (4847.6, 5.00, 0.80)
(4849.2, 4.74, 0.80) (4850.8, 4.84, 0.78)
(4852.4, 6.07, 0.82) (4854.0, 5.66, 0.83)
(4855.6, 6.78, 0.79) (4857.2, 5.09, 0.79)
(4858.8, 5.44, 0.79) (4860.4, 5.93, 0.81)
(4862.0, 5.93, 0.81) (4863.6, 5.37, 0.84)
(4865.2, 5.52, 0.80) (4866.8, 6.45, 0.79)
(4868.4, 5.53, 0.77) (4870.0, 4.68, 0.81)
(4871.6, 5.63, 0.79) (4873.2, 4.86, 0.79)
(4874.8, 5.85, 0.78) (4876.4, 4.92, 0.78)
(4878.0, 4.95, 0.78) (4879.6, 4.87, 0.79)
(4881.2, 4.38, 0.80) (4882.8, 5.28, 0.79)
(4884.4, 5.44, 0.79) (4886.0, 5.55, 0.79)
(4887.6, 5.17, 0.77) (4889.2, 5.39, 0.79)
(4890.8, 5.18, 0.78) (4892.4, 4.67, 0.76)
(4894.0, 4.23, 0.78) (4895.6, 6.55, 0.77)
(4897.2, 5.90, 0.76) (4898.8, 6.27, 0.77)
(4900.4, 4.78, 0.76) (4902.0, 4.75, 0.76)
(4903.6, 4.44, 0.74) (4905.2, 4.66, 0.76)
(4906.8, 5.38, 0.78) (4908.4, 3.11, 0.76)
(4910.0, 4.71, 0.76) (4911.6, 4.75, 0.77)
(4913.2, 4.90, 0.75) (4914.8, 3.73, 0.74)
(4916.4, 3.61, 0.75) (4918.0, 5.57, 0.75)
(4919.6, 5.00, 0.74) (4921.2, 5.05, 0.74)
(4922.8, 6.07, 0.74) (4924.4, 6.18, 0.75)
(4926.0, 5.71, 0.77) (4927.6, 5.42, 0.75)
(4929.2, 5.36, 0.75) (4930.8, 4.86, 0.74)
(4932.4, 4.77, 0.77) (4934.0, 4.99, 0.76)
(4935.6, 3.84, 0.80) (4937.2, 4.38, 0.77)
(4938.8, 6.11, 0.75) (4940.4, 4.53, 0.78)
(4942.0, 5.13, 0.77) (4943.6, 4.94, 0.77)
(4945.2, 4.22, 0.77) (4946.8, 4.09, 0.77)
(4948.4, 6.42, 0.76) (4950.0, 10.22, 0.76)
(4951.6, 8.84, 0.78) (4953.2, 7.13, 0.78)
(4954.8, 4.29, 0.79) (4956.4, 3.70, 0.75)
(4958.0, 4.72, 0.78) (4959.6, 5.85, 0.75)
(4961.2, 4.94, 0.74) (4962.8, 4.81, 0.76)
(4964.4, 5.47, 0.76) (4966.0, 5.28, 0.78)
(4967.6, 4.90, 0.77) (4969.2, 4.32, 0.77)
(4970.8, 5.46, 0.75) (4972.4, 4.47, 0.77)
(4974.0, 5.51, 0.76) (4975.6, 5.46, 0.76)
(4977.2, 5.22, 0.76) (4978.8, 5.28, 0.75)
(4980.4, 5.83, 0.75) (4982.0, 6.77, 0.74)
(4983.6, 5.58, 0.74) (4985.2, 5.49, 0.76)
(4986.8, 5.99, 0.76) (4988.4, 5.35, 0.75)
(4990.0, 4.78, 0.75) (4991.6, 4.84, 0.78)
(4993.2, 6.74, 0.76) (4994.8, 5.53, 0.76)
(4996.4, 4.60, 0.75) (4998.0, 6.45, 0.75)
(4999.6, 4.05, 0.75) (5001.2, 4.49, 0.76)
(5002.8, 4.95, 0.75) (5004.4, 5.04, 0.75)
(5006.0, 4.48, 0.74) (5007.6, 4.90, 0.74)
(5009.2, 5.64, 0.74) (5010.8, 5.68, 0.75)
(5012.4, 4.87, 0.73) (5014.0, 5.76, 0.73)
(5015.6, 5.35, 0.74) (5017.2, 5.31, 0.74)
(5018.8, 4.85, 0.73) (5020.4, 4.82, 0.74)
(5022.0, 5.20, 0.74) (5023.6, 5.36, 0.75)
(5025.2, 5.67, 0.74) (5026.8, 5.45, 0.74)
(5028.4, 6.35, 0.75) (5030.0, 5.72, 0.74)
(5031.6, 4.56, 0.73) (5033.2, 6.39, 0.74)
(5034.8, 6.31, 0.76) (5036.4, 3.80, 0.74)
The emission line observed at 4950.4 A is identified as H-gamma 4340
